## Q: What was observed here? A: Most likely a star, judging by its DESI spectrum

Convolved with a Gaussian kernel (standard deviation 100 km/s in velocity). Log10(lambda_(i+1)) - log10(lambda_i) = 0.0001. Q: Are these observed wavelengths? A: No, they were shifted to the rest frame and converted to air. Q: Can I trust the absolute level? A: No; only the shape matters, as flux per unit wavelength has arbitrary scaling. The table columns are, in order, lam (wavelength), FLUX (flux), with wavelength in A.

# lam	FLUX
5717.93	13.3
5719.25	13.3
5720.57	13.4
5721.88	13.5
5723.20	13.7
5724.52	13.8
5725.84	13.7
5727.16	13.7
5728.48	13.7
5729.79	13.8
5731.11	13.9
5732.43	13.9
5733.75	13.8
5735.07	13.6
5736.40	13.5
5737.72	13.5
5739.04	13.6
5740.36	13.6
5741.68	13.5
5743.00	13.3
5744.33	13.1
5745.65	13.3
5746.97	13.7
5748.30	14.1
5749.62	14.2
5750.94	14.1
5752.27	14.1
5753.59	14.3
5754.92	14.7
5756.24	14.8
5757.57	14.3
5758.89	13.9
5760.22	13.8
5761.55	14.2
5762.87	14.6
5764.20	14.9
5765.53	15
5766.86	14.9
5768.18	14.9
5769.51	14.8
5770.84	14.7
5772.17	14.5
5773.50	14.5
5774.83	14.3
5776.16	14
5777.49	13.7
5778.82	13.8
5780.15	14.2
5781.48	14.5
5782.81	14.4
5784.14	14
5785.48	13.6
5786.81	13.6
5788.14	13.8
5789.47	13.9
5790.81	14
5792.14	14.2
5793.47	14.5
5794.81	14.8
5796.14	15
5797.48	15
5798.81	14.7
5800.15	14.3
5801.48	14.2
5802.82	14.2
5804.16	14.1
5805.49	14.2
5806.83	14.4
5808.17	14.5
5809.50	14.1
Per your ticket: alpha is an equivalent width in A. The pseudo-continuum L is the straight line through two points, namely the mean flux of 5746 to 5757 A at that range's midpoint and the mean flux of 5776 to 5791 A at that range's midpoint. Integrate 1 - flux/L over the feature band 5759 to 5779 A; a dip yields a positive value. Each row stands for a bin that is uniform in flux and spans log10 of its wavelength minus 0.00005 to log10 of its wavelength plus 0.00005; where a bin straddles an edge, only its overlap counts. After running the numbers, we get -0.5 A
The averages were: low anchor 14.2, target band 14.4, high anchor 14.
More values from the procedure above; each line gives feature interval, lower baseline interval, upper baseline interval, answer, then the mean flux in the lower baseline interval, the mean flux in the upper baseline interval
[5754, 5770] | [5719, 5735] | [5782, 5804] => -0.6 A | 13.7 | 14.3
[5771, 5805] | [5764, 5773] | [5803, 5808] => 0.6 A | 14.8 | 14.2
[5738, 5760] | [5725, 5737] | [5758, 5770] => 0.4 A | 13.7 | 14.6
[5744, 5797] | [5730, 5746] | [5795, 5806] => -0.8 A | 13.6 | 14.5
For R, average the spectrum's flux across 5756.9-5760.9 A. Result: 14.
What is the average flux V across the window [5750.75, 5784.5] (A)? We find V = 14.4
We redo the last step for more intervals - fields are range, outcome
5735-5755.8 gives 13.8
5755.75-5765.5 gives 14.4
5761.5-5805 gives 14.4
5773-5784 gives 14.2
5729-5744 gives 13.6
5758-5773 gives 14.6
